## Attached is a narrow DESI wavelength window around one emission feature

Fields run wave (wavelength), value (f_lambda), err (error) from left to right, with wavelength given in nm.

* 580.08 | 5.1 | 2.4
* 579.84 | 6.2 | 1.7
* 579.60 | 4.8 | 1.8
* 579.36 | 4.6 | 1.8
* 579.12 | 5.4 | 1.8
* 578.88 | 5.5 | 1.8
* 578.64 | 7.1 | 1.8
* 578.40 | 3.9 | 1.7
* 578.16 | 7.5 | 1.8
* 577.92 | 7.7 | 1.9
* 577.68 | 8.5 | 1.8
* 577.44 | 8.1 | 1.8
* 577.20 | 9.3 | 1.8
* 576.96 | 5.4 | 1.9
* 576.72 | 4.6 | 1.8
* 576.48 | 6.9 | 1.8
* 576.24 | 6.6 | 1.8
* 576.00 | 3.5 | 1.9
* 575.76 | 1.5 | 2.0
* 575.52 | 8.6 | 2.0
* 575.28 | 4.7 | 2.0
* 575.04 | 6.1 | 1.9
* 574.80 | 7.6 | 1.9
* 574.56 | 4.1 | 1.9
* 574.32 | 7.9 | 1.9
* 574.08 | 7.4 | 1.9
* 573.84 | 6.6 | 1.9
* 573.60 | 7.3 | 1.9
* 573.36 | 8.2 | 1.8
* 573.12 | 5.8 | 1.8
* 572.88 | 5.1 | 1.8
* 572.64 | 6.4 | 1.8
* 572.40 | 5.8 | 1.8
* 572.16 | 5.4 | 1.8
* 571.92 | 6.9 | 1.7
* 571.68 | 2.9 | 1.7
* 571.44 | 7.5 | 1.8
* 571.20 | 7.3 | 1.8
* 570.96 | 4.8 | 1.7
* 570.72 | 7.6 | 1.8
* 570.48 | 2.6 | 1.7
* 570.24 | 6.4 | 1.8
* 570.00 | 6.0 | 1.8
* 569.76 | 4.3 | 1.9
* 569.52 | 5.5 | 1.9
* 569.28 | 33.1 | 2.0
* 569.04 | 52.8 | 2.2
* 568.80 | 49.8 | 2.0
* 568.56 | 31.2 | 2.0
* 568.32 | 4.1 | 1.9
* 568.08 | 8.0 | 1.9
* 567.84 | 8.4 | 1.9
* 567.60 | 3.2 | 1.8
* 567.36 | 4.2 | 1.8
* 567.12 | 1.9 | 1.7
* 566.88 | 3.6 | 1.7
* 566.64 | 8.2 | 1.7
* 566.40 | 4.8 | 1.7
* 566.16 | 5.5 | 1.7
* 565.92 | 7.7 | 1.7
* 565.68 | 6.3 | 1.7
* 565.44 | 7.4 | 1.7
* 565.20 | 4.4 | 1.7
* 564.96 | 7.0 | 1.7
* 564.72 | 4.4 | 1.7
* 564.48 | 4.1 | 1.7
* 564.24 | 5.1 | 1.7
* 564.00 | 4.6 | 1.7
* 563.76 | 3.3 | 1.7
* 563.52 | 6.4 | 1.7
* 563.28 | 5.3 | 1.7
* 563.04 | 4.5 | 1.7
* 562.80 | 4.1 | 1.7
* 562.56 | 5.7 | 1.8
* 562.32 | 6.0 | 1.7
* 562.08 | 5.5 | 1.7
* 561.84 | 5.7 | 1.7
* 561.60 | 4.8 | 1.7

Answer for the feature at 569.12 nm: [O II] 3727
